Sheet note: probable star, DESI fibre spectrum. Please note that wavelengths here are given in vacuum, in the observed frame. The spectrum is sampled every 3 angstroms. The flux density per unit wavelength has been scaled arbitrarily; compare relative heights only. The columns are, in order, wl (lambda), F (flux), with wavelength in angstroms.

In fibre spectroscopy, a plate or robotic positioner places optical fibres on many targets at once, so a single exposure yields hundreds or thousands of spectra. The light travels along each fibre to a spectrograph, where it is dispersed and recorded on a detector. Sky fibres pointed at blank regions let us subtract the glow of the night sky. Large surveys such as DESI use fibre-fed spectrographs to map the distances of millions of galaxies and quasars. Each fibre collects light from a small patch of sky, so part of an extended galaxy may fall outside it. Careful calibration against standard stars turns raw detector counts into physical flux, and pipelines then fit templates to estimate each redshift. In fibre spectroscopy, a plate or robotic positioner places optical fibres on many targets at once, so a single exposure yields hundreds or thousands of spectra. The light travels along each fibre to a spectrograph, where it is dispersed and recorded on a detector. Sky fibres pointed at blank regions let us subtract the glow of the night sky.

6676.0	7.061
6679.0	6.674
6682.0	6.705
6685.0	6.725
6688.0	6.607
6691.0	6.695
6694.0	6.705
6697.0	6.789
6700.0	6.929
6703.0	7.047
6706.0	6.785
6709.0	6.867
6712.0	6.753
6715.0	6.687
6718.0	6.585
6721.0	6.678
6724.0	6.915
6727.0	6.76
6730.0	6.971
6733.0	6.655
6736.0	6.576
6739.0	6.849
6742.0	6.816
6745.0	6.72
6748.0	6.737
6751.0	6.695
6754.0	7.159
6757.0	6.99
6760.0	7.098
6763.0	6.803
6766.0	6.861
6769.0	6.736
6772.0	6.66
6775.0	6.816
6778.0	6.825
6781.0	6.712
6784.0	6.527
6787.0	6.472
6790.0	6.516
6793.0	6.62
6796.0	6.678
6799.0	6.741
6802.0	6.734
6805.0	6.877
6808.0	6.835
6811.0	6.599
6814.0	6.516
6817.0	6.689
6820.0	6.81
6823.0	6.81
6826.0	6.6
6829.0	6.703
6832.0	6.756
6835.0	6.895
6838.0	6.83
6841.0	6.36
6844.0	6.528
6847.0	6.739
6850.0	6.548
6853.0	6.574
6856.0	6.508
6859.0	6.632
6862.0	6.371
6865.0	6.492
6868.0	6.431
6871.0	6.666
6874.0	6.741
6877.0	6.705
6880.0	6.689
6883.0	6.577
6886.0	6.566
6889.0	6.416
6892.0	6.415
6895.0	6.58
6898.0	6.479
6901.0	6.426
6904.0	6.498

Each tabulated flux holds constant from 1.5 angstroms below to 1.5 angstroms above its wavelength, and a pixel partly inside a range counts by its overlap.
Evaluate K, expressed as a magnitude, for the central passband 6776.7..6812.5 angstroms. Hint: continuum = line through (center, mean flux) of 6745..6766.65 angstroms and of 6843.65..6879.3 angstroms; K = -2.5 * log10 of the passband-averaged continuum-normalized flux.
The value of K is 0.02 mag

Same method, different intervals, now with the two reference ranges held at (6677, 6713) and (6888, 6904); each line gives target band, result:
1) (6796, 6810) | -0.03 mag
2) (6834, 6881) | -0.01 mag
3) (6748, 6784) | -0.03 mag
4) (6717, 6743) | -0.01 mag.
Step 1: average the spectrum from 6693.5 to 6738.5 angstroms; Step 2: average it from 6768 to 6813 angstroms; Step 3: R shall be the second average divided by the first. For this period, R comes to 1.0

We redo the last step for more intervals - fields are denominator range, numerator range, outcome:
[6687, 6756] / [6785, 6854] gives 0.98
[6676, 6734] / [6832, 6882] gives 0.98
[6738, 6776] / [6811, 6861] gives 0.97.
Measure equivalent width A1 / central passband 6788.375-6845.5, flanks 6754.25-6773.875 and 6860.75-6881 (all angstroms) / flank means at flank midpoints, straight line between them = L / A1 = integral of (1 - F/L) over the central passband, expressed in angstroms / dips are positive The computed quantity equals 0.37 angstroms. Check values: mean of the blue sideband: 6.88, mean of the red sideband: 6.59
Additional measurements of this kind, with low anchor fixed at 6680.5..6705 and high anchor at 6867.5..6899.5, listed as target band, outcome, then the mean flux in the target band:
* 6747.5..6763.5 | -0.5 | 6.93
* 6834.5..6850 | -0.1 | 6.64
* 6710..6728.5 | 0.0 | 6.73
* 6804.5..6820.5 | -0.1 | 6.71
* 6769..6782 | -0.1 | 6.75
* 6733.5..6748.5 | 0.0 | 6.73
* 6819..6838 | -0.4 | 6.77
